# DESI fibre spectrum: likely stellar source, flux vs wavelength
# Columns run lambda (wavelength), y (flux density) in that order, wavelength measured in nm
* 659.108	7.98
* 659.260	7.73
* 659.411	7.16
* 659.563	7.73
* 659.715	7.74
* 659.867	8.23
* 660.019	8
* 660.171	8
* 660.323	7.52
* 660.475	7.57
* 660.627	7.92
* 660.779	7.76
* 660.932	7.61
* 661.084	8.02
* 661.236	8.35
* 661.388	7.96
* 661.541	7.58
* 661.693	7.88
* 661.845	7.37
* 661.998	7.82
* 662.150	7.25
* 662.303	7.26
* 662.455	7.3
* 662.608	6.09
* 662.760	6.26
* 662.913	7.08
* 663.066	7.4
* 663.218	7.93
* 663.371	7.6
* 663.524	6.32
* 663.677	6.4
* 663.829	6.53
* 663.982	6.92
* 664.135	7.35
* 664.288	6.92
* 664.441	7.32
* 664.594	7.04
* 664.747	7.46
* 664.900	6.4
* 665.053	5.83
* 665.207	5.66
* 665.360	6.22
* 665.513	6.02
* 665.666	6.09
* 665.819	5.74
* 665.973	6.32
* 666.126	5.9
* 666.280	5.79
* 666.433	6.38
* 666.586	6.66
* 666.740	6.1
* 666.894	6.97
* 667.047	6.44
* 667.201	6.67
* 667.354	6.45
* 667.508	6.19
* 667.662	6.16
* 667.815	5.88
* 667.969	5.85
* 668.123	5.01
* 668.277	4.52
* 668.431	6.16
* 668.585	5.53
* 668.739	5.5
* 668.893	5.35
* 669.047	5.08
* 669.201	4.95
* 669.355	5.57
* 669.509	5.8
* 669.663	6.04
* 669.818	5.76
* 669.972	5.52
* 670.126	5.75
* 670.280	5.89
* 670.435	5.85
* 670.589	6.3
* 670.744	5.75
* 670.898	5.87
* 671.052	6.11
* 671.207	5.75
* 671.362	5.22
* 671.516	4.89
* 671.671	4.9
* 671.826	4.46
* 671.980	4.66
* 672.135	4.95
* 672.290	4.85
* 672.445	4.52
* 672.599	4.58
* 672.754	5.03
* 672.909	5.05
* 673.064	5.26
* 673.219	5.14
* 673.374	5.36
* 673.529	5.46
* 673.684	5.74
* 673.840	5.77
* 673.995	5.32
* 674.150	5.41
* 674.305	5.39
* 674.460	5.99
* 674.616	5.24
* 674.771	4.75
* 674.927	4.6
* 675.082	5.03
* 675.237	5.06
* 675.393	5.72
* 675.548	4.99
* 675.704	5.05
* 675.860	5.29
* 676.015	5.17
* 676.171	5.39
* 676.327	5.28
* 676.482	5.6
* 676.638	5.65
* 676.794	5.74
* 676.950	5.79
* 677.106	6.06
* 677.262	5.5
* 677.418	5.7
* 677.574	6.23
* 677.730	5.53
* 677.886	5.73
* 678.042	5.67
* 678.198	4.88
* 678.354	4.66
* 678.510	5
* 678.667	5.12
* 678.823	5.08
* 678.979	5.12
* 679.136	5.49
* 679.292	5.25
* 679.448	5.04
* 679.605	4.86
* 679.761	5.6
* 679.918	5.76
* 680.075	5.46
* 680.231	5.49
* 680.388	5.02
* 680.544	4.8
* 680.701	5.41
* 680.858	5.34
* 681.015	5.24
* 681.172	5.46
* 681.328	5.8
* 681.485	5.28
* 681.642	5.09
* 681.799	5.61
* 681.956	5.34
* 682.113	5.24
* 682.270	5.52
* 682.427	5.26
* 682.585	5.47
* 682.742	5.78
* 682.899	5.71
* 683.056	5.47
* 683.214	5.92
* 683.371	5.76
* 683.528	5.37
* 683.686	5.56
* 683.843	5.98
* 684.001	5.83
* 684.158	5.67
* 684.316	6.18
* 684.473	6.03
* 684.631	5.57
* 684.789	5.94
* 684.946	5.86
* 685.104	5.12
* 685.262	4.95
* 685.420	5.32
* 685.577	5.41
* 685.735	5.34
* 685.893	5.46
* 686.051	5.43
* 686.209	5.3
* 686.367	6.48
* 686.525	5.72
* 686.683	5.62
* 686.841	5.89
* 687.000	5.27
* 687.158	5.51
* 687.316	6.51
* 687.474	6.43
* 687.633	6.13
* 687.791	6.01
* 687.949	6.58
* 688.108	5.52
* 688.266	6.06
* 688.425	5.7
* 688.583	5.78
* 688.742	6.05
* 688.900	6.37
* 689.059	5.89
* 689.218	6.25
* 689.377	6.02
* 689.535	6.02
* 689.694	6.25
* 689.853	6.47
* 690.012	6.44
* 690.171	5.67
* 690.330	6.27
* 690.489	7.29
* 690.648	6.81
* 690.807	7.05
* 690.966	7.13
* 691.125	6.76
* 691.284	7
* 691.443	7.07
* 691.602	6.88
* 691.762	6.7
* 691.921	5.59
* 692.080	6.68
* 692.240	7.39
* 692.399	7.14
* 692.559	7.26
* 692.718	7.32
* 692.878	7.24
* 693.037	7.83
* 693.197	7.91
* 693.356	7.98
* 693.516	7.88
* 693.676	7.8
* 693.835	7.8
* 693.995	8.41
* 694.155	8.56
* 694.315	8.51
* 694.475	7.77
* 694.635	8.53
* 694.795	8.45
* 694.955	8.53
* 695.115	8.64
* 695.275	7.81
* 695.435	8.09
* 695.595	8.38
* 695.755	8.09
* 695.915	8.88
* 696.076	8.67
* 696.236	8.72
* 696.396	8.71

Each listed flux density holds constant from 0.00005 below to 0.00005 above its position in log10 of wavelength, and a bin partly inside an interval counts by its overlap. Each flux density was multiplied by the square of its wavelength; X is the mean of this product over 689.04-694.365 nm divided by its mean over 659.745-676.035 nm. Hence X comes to 1.2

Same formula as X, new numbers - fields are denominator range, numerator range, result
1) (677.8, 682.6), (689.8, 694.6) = 1.42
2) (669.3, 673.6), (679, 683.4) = 1.04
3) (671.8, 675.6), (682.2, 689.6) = 1.16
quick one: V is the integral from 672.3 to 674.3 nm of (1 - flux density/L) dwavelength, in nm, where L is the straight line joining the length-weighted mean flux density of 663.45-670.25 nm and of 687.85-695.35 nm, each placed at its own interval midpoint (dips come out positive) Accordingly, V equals 0.36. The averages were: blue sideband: 6.1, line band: 5.22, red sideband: 7.04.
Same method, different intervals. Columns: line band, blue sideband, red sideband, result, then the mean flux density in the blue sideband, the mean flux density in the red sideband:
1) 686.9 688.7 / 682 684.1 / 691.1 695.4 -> 0.16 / 5.6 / 7.63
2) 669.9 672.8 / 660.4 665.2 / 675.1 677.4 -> 0.37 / 7.22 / 5.44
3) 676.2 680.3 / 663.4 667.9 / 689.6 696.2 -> 0.88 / 6.43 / 7.49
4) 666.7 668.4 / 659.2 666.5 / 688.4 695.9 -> 0.26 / 7.1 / 7.21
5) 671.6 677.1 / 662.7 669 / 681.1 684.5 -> 0.69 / 6.34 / 5.6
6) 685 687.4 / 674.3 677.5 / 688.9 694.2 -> 0.33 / 5.38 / 6.97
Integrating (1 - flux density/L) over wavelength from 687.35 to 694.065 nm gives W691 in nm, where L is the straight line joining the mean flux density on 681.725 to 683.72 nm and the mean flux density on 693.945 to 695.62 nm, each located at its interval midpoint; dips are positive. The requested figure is 0.61 nm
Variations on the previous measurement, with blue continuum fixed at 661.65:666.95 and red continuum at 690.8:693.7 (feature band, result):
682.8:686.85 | 0.81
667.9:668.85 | 0.19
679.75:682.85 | 0.71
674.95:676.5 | 0.38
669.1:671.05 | 0.30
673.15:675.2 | 0.47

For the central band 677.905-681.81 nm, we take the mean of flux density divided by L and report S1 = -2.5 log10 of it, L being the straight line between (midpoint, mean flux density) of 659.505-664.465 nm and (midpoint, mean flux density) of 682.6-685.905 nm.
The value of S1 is 0.139 mag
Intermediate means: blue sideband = 7.42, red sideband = 5.63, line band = 5.26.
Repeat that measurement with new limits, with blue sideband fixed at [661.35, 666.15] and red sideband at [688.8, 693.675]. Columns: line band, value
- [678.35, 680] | 0.30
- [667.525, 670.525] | 0.22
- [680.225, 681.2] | 0.29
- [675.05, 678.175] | 0.24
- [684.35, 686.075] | 0.23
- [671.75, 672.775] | 0.41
